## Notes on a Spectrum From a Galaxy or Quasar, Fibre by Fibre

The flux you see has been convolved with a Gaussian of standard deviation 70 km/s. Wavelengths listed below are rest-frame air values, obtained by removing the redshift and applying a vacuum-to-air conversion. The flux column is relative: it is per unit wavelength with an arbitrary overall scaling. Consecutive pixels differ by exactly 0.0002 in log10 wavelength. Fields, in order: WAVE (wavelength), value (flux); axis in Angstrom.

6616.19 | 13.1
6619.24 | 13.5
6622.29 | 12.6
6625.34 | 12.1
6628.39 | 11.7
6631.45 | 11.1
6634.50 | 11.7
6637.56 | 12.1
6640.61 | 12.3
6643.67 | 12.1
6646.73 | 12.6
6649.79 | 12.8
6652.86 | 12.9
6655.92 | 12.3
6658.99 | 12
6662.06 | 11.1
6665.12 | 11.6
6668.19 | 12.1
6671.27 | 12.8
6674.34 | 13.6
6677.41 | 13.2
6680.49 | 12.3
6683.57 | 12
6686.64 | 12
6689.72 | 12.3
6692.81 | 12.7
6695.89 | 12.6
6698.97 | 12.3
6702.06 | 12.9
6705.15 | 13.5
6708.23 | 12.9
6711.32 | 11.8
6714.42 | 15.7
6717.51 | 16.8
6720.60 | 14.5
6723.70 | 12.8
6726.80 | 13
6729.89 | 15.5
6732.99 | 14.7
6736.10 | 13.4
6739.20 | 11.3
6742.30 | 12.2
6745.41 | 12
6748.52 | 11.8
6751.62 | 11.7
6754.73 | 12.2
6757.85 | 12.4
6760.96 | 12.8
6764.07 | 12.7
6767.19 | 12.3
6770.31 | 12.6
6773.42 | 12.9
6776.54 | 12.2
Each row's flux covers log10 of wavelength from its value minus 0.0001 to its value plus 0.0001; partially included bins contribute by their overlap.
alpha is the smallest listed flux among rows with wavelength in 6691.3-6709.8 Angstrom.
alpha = 12.3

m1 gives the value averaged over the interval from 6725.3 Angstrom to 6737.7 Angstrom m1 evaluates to 14.1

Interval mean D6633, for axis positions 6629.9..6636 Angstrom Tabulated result 11.4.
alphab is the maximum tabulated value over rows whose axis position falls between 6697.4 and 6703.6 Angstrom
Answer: 12.9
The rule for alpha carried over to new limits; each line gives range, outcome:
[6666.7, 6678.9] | 12.1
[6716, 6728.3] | 12.8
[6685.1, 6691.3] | 12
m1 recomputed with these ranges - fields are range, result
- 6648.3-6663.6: 12.2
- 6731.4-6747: 12.7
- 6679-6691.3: 12.1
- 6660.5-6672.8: 11.9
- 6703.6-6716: 13.5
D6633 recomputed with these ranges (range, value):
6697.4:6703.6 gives 12.6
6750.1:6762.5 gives 12.3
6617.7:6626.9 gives 12.7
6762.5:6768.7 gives 12.5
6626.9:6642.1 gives 11.8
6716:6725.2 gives 14.7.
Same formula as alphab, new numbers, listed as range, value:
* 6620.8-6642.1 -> 12.6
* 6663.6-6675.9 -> 13.6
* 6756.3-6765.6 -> 12.8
